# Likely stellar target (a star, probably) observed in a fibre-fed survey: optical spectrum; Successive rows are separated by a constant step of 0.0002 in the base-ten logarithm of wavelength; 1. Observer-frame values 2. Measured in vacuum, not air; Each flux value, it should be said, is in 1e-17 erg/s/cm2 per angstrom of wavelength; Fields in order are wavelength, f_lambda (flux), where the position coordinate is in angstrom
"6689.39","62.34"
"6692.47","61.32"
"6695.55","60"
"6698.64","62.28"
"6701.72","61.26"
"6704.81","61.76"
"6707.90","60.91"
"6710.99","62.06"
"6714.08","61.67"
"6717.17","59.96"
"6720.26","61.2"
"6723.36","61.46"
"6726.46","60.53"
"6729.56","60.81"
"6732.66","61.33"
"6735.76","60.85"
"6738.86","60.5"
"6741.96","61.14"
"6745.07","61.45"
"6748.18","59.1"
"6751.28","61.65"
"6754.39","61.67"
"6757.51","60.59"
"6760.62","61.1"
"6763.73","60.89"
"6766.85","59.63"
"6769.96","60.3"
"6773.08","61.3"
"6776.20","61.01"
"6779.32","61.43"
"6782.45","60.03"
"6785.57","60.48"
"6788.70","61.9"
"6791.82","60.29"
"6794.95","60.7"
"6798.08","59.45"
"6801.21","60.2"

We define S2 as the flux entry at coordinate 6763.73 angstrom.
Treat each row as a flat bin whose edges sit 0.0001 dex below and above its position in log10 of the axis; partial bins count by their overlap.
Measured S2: 60.89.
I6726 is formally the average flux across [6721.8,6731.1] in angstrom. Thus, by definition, 60.9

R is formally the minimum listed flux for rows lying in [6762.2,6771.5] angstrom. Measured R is 59.63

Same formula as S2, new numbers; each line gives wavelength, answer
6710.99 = 62.06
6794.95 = 60.7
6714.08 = 61.67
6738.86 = 60.5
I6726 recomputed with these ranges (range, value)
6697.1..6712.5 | 61.7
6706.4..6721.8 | 61.2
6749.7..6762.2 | 61.3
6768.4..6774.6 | 60.8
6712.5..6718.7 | 60.9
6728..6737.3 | 61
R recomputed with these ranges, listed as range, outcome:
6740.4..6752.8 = 59.1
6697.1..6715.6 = 60.91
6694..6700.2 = 60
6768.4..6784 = 60.03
